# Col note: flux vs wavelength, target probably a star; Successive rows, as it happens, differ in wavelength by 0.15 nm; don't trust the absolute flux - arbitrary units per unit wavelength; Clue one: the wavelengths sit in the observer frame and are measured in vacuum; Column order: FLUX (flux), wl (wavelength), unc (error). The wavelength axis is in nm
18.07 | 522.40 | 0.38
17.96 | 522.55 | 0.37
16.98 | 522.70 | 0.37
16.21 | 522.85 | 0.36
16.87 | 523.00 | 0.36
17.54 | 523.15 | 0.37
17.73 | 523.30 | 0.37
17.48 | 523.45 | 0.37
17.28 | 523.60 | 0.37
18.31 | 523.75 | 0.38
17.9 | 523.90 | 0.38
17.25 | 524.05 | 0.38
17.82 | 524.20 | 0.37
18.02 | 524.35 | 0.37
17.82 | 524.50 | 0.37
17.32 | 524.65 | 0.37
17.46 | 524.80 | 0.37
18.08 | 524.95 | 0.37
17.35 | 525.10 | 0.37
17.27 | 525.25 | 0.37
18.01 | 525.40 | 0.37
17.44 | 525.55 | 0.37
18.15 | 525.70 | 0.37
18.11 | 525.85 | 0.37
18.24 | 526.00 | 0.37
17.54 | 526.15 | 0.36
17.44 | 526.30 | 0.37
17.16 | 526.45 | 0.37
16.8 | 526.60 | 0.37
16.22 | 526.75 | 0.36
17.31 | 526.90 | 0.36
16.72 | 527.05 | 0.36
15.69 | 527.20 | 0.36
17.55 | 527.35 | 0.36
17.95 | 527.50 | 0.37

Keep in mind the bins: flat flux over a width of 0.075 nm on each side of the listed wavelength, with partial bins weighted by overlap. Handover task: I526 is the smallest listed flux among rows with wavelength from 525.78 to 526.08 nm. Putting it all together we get 18.11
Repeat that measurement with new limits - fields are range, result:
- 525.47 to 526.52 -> 17.16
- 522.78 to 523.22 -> 16.21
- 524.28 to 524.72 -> 17.32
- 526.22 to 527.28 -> 15.69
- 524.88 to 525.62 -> 17.27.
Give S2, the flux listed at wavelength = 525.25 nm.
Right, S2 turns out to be 17.27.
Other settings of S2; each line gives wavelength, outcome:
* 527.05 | 16.72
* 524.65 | 17.32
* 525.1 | 17.35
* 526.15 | 17.54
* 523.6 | 17.28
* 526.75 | 16.22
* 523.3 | 17.73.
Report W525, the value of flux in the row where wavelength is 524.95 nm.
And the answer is 18.08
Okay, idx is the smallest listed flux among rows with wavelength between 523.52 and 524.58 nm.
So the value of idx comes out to 17.25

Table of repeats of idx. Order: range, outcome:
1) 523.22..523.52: 17.48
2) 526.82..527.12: 16.72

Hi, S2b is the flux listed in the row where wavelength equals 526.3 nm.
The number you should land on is 17.44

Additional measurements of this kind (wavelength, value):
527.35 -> 17.55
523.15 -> 17.54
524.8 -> 17.46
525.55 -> 17.44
